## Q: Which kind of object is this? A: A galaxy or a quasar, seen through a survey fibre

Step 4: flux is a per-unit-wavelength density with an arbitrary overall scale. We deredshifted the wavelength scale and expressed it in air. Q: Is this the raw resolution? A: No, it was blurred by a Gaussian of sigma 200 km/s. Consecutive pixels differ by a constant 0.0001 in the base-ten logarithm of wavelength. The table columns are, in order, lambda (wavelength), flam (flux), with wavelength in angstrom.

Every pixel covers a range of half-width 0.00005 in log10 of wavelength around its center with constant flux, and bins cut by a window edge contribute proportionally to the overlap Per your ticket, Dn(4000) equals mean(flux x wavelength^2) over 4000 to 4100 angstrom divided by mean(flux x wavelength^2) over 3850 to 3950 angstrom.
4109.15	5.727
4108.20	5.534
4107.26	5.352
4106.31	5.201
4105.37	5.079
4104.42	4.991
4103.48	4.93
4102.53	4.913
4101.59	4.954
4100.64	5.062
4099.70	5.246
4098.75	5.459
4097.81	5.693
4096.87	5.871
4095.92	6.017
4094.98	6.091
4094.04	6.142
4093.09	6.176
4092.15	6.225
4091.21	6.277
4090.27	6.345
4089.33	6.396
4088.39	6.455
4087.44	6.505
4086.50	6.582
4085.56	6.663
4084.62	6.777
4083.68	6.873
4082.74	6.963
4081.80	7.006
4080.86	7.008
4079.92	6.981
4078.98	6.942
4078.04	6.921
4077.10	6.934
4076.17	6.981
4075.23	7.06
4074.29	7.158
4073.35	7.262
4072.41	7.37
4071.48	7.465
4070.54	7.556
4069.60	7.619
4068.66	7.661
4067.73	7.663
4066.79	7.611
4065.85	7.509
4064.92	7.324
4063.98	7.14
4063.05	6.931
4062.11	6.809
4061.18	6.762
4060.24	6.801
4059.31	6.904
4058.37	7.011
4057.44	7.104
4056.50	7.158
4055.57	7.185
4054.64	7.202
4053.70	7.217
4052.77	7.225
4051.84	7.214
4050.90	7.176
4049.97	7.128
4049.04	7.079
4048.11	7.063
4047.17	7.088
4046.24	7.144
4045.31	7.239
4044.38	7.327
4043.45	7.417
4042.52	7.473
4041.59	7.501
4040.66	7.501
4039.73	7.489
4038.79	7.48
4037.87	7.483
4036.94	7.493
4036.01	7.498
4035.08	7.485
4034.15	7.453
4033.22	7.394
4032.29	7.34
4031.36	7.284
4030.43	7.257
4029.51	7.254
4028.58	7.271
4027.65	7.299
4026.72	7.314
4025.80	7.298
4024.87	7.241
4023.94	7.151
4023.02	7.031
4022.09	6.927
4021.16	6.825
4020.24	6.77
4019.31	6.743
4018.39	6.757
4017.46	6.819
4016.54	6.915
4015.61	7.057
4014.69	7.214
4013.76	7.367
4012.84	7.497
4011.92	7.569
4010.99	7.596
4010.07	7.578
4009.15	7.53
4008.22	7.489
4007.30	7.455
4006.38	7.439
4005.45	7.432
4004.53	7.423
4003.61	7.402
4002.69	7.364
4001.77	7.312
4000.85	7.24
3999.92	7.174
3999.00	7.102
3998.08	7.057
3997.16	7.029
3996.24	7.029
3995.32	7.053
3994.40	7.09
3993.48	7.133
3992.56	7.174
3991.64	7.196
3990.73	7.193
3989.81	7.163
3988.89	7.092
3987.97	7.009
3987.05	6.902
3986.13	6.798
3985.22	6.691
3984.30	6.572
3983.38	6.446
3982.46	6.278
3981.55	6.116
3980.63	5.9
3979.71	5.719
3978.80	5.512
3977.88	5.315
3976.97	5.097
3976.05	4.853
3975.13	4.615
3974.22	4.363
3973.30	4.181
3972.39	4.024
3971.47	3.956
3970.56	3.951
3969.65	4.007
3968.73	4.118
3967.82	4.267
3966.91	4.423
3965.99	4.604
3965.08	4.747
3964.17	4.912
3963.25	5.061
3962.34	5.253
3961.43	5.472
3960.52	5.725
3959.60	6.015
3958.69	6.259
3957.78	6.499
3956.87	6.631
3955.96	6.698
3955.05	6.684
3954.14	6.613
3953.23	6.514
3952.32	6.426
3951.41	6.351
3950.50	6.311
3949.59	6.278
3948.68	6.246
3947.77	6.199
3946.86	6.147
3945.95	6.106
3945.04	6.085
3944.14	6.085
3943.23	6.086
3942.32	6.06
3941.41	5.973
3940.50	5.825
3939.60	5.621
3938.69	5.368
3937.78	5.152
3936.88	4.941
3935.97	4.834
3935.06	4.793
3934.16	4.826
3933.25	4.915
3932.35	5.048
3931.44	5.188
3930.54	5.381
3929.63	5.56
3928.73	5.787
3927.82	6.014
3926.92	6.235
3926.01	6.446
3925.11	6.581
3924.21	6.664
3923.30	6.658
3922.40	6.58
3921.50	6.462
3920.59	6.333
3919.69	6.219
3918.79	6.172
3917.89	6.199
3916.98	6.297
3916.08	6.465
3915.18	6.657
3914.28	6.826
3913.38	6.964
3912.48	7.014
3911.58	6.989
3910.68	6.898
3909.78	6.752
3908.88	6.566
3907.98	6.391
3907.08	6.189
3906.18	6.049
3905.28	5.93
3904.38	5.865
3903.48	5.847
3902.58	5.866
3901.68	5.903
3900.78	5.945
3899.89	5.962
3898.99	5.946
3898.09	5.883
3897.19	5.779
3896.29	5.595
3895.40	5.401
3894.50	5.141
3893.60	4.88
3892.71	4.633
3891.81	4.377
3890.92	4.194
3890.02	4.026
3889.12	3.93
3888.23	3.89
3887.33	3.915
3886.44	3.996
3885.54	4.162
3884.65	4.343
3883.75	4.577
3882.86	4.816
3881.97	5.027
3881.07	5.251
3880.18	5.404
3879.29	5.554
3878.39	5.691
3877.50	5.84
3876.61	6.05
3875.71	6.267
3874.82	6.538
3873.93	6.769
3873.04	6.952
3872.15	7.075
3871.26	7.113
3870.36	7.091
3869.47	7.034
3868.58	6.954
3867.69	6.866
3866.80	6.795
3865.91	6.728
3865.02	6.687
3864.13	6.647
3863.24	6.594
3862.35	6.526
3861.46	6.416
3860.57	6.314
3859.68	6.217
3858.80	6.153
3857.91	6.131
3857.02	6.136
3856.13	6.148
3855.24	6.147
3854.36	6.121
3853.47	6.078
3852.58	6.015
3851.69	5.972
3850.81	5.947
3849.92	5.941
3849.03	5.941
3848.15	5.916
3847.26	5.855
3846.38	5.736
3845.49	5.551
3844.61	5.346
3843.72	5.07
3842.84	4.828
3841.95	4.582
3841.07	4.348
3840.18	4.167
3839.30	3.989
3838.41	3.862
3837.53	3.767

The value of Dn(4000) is 1.29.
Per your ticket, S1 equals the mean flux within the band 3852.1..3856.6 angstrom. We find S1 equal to 6.09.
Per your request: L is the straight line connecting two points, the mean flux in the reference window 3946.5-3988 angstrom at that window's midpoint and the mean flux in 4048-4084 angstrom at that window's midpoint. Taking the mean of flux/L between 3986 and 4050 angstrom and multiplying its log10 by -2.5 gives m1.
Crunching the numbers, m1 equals -0.13 mag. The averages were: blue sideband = 5.61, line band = 7.24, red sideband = 7.16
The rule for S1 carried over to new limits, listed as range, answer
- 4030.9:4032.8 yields 7.3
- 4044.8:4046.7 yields 7.21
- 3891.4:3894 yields 4.63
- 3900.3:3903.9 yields 5.9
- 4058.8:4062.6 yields 6.81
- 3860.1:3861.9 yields 6.36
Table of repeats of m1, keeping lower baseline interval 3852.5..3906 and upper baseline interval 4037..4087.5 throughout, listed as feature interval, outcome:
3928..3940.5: 0.183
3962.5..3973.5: 0.418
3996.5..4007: -0.087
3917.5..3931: -0.020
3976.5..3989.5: 0.052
